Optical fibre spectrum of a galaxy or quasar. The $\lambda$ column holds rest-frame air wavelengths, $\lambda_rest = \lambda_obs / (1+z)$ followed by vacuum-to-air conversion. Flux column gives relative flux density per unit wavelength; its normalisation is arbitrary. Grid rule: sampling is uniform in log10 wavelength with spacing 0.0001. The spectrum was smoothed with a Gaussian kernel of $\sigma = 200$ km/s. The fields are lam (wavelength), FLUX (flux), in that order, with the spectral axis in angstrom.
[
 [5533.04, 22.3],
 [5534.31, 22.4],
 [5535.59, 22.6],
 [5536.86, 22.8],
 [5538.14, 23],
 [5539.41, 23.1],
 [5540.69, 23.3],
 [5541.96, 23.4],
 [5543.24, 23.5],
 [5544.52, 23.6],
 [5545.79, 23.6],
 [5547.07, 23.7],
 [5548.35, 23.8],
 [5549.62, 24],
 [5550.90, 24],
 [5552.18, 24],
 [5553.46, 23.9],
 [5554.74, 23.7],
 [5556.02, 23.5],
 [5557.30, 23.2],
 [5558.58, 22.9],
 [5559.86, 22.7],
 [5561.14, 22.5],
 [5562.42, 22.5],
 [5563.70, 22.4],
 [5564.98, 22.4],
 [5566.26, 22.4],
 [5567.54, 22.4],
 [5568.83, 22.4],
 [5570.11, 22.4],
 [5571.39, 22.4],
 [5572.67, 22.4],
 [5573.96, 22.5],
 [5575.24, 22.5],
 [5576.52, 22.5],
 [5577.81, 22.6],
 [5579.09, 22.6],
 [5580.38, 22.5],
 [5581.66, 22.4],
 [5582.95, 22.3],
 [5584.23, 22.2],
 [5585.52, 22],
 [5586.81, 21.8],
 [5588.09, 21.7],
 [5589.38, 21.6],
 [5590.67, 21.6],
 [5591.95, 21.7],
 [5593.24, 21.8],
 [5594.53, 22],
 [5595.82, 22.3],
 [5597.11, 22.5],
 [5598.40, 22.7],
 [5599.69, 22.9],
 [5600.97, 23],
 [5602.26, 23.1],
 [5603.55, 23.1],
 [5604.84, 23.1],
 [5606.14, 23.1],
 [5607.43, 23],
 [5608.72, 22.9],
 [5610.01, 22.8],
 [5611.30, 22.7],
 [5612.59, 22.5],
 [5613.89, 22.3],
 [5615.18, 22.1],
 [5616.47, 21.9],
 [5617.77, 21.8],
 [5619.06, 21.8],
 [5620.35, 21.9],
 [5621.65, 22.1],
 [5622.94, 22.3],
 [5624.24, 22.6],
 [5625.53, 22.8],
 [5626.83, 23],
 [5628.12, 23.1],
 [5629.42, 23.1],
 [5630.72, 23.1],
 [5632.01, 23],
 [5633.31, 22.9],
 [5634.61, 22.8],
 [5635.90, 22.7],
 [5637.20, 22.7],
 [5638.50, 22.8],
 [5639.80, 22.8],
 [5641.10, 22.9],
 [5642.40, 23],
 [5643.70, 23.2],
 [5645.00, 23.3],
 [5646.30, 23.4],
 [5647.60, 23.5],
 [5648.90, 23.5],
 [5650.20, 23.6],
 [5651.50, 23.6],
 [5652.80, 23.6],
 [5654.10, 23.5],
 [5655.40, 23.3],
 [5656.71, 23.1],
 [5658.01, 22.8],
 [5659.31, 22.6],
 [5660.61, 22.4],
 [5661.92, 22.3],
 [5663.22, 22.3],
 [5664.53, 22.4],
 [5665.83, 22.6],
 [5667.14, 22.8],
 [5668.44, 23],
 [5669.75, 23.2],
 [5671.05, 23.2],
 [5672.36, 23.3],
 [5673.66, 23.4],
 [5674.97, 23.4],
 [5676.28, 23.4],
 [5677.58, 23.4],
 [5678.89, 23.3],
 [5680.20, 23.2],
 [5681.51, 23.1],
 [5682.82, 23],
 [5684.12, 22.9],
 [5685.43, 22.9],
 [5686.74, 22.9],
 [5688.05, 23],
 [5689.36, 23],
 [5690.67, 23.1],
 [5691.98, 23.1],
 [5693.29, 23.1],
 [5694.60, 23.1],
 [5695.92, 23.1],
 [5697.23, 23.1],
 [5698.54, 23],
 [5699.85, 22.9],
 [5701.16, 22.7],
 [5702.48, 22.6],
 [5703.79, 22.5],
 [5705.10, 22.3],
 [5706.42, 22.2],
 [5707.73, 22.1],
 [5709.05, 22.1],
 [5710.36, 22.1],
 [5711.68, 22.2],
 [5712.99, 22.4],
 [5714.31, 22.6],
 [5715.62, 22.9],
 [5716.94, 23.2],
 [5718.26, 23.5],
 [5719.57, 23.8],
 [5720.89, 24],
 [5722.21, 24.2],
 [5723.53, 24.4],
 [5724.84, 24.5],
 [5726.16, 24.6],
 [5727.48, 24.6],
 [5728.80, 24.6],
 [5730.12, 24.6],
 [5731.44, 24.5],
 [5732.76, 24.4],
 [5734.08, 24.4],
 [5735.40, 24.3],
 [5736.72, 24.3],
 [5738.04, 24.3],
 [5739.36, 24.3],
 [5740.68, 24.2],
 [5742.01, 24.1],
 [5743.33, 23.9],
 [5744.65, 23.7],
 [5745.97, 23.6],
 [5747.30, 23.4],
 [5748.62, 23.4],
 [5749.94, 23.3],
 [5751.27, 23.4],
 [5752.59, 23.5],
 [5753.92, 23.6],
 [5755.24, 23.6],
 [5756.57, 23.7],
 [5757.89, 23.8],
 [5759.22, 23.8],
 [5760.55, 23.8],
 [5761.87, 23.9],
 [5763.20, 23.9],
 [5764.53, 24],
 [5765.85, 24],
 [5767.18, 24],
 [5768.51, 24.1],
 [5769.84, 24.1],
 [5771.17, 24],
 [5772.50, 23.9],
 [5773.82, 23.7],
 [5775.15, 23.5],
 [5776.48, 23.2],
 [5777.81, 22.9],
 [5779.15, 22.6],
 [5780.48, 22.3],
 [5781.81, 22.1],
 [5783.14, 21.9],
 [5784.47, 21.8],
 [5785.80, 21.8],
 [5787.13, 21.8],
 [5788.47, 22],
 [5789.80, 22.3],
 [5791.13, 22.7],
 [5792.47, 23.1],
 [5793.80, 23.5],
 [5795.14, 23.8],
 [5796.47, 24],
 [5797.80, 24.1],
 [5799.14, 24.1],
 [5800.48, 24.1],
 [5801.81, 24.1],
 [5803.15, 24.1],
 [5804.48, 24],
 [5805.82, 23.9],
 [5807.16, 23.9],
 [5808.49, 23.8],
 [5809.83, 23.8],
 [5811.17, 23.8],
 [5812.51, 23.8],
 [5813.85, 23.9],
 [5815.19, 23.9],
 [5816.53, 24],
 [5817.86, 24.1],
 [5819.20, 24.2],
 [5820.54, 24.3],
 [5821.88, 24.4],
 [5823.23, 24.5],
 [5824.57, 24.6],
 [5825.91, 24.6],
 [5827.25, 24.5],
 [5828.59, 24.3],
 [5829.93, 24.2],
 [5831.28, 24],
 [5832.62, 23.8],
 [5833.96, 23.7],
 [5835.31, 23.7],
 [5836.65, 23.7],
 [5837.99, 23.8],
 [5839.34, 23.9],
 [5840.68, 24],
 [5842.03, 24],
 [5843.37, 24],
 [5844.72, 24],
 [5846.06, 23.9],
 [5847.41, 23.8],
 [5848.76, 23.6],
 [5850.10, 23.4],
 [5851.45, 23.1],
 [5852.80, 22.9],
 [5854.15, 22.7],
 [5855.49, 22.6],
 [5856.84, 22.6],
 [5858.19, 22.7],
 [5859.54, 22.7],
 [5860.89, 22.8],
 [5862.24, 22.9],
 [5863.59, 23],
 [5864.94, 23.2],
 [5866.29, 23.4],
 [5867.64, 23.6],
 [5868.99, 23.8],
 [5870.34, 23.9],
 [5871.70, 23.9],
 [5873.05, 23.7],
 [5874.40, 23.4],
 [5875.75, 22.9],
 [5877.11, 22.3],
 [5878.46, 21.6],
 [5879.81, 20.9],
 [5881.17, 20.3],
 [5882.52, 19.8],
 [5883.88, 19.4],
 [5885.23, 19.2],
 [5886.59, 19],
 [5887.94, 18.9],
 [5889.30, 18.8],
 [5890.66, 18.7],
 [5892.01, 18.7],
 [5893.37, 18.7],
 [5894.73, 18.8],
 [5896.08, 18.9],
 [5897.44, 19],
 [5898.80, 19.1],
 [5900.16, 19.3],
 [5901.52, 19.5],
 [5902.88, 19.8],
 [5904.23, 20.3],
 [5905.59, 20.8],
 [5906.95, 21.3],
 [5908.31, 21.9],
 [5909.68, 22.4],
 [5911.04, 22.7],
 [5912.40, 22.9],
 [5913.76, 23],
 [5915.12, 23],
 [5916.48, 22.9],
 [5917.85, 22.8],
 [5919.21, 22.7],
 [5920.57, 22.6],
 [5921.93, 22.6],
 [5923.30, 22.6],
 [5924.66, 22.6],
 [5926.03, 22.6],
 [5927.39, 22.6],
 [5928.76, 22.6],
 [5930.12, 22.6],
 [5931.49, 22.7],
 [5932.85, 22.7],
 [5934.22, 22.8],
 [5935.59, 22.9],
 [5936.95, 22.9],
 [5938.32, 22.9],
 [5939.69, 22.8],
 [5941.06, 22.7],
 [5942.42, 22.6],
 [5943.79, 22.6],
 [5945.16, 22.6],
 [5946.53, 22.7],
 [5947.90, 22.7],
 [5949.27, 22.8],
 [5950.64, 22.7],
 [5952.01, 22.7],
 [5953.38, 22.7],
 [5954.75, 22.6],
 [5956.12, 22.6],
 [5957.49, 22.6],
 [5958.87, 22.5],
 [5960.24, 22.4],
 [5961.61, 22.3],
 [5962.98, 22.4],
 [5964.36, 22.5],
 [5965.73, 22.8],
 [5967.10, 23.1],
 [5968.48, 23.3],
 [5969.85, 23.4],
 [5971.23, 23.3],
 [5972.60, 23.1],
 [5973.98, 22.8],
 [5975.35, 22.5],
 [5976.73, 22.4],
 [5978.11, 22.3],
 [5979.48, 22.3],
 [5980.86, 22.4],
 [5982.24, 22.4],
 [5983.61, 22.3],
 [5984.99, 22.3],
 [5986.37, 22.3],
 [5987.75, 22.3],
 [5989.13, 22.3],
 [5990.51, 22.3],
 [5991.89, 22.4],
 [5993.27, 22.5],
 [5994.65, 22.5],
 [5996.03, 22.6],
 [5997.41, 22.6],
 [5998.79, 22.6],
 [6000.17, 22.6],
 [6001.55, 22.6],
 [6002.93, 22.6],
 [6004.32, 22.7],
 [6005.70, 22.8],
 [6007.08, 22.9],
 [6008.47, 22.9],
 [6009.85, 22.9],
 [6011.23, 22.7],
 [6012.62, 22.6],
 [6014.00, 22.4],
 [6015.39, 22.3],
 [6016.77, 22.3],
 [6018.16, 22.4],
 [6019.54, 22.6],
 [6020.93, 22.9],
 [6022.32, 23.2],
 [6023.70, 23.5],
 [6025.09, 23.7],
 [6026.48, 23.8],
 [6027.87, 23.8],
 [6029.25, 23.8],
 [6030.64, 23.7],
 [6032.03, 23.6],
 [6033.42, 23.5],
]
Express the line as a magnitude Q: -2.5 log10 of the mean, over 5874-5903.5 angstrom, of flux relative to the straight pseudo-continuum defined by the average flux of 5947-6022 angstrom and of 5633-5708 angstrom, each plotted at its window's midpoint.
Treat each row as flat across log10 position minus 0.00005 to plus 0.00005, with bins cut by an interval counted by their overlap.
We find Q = 0.15 mag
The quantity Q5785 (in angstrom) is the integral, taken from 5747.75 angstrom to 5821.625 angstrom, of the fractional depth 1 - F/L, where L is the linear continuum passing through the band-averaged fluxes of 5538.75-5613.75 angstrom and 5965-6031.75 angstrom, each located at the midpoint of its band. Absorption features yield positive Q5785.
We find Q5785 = -2.4 angstrom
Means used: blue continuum 22.8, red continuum 22.8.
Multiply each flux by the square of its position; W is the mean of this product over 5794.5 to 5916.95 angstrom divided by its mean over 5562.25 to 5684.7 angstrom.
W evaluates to 1.08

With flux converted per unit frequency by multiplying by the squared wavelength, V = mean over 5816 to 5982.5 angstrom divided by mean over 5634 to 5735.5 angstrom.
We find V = 1.0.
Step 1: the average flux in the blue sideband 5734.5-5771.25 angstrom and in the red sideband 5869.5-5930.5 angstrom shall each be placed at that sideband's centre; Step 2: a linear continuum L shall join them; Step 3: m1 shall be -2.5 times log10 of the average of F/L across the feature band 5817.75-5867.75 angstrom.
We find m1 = -0.07 mag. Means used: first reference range 23.9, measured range 23.7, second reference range 21.2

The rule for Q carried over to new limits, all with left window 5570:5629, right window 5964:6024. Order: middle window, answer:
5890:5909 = 0.15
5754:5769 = -0.06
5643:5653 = -0.05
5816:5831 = -0.08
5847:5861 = -0.02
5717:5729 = -0.08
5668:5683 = -0.04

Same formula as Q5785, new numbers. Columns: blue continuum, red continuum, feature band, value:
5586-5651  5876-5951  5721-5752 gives -2.7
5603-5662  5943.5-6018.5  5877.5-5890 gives 1.6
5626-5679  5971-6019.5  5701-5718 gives 0.4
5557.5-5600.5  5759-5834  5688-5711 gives 0.3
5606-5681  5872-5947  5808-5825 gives -1.6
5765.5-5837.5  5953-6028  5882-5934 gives 4.6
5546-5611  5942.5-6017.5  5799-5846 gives -2.9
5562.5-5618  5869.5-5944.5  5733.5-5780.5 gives -3.9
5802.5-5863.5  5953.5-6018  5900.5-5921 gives 1.2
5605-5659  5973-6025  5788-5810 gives -0.9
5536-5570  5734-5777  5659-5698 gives 1.0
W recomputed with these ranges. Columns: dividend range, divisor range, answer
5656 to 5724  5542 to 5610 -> 1.05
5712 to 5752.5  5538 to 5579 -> 1.10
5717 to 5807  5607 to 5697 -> 1.07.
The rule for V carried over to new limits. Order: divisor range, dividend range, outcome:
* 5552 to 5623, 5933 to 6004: 1.15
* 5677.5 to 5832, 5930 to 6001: 1.03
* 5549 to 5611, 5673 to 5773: 1.09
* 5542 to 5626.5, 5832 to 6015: 1.11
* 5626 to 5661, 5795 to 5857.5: 1.10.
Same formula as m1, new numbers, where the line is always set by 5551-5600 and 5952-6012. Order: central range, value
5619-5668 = -0.017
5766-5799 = -0.025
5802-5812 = -0.062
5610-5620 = 0.015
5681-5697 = -0.023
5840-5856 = -0.044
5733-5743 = -0.080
